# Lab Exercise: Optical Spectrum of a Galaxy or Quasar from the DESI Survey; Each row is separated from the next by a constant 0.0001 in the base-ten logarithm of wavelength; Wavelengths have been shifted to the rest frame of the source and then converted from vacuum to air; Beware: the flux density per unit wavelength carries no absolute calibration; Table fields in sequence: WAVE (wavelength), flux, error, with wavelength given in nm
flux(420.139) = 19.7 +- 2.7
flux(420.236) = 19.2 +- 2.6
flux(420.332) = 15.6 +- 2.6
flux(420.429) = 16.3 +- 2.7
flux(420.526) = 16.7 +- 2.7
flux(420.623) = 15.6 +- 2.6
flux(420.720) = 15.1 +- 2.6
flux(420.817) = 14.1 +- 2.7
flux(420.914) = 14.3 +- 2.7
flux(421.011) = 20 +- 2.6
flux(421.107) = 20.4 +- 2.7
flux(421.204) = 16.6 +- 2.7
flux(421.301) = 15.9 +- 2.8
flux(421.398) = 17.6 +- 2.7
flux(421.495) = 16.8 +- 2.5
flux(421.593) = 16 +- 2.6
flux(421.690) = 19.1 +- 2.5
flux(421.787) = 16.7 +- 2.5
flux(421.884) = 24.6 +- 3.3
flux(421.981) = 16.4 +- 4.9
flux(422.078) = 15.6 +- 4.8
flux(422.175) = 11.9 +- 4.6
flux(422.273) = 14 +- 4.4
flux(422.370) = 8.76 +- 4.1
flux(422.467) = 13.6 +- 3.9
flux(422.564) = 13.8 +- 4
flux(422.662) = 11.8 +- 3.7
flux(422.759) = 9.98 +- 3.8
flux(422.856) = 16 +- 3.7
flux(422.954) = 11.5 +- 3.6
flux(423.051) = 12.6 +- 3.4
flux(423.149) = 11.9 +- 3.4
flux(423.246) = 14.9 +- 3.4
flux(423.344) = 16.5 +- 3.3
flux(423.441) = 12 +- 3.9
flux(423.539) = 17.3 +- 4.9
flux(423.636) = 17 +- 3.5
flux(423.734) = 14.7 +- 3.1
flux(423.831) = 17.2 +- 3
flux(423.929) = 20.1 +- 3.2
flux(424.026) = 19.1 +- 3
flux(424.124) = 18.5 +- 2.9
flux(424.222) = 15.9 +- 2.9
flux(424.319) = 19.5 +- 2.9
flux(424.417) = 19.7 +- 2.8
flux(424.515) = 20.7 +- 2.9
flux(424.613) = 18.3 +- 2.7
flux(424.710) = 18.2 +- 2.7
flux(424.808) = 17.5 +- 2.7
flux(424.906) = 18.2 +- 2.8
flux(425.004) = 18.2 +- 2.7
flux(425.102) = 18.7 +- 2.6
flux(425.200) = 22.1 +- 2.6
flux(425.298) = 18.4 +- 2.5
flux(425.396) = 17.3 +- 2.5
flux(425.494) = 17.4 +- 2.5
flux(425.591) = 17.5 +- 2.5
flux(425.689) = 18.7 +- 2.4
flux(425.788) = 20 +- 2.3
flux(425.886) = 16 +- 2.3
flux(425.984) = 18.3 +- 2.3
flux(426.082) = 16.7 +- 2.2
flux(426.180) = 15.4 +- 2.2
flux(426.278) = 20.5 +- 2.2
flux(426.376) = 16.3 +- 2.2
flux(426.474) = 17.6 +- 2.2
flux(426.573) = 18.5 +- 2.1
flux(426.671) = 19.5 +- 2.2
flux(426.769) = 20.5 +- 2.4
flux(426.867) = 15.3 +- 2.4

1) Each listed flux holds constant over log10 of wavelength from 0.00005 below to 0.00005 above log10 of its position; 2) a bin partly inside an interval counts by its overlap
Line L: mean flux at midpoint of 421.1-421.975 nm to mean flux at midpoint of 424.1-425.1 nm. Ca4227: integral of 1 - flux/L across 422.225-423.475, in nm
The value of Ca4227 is 0.37 nm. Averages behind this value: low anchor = 18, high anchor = 18.5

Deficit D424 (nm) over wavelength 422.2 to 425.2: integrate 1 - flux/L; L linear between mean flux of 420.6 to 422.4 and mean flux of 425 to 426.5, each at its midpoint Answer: 0.24 nm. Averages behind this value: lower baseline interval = 16.4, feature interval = 15.9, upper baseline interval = 18.1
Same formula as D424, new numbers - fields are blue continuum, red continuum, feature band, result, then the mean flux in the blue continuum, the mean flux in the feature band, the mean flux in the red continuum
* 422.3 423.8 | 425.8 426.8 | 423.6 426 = -0.36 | 13.5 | 18.3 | 18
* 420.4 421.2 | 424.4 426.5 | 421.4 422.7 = 0.12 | 16.6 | 15.4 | 18.2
